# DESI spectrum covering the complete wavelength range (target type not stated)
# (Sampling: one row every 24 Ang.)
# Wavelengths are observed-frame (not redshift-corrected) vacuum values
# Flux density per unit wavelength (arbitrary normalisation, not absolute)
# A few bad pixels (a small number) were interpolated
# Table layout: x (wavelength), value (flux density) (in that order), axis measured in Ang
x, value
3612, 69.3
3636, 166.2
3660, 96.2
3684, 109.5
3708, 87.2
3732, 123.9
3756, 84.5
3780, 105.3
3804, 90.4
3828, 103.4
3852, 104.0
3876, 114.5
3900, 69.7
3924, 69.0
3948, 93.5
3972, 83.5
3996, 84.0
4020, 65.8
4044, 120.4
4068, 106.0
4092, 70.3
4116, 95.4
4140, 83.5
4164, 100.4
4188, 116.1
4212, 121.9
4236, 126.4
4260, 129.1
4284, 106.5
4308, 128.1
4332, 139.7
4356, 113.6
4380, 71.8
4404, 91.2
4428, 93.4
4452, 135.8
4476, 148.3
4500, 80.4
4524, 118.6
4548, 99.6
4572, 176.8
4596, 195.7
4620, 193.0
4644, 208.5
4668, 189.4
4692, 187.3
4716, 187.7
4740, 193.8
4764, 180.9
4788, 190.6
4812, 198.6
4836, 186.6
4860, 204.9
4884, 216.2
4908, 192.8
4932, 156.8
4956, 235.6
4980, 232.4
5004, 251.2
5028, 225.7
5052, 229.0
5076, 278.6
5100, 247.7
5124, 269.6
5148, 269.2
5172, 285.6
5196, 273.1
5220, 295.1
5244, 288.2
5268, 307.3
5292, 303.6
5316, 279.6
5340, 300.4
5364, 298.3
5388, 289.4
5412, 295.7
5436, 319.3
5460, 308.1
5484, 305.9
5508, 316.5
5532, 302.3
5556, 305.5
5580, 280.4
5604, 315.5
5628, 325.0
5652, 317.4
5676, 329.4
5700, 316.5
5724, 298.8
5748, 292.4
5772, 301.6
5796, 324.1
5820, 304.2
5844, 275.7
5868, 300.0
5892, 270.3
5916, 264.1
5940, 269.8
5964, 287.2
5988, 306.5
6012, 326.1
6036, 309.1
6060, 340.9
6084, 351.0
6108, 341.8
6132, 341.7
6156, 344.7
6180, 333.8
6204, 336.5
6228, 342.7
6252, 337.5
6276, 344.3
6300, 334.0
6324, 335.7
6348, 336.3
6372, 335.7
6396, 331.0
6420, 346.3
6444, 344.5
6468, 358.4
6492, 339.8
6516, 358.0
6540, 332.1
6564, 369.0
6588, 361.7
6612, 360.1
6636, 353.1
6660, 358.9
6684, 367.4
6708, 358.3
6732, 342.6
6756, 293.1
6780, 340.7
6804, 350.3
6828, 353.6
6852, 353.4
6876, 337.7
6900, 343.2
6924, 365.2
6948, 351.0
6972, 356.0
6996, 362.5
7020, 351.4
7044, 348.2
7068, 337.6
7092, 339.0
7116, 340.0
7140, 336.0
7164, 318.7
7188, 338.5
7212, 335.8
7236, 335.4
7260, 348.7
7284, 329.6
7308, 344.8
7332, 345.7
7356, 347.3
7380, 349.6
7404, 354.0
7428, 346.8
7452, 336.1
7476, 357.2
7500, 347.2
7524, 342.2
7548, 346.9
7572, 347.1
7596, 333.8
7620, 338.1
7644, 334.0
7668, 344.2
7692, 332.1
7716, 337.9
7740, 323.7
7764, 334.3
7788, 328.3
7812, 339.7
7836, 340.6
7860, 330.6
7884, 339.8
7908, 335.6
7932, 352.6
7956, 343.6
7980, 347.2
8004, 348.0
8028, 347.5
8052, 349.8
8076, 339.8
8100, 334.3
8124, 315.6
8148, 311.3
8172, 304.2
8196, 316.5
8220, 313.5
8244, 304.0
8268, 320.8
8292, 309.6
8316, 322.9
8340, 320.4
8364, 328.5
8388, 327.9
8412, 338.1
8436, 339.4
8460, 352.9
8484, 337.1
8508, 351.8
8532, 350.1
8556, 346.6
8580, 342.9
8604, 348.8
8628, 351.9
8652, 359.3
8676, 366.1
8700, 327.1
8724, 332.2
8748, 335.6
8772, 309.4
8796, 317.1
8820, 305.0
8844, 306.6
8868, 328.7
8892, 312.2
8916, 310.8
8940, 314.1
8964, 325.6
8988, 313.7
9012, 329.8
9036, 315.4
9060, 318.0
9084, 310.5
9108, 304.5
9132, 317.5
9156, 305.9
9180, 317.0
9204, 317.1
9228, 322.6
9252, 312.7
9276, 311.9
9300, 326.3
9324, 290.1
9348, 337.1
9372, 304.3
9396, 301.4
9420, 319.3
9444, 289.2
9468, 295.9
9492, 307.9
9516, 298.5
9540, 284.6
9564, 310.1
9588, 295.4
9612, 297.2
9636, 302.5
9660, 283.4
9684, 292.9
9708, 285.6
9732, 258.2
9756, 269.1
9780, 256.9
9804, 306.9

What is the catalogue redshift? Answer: 0.15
